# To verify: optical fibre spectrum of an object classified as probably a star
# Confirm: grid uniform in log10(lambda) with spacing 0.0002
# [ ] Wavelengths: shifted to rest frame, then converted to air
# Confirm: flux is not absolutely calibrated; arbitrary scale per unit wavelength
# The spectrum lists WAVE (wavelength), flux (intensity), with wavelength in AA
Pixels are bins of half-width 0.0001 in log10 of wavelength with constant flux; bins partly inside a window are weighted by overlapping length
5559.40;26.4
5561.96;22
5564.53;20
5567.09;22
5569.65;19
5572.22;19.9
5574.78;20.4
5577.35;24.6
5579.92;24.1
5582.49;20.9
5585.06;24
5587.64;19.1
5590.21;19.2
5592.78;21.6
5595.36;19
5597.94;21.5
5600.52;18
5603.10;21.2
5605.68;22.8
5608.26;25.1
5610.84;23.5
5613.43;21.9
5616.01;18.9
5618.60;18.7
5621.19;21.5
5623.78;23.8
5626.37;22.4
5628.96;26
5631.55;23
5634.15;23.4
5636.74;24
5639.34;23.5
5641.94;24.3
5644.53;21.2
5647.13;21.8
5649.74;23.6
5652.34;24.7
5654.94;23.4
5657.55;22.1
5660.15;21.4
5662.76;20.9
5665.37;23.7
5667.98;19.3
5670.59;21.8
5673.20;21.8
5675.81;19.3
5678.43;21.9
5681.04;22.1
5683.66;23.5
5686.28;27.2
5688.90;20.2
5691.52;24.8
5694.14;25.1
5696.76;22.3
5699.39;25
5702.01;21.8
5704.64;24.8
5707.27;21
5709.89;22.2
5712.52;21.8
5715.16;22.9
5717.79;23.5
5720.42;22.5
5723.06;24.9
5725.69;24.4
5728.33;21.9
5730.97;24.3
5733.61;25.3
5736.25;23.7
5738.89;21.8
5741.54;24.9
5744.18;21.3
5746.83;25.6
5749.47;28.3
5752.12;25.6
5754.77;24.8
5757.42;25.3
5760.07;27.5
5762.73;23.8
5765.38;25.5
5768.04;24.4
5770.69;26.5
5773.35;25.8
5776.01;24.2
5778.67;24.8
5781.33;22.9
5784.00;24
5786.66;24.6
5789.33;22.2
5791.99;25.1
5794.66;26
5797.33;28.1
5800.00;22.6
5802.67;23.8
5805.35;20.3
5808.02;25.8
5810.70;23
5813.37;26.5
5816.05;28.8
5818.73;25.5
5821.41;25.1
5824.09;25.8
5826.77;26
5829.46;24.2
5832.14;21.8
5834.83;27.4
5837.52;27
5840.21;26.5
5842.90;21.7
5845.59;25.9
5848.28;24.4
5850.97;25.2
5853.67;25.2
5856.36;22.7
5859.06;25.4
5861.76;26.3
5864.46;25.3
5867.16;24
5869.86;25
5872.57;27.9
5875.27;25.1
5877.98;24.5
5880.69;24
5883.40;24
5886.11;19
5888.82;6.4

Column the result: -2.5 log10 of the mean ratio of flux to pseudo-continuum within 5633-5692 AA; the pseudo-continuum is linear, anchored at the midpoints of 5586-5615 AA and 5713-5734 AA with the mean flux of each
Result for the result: -0.01 mag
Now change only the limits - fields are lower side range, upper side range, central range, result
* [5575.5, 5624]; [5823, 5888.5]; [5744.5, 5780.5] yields -0.09 mag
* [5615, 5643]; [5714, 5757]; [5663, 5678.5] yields 0.10 mag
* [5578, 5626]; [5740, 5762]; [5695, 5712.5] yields 0.06 mag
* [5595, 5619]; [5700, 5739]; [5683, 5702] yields -0.05 mag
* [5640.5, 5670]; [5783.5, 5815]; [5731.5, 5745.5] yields 0.00 mag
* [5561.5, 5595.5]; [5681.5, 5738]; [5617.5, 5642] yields -0.05 mag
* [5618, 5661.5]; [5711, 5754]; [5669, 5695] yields 0.03 mag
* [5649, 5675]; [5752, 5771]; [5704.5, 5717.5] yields 0.06 mag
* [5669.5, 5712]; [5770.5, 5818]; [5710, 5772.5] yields -0.03 mag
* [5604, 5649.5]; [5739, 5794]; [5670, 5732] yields 0.04 mag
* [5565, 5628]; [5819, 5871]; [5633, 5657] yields -0.06 mag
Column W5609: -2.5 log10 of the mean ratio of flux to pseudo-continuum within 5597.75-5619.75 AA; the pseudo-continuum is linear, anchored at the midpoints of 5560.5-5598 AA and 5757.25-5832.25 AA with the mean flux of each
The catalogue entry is 0.02 mag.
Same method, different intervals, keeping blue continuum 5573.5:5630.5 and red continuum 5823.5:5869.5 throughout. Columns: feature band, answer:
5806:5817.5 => -0.05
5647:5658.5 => -0.04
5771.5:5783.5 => -0.02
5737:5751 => -0.03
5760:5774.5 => -0.07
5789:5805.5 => 0.00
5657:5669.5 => 0.05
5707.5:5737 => 0.00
